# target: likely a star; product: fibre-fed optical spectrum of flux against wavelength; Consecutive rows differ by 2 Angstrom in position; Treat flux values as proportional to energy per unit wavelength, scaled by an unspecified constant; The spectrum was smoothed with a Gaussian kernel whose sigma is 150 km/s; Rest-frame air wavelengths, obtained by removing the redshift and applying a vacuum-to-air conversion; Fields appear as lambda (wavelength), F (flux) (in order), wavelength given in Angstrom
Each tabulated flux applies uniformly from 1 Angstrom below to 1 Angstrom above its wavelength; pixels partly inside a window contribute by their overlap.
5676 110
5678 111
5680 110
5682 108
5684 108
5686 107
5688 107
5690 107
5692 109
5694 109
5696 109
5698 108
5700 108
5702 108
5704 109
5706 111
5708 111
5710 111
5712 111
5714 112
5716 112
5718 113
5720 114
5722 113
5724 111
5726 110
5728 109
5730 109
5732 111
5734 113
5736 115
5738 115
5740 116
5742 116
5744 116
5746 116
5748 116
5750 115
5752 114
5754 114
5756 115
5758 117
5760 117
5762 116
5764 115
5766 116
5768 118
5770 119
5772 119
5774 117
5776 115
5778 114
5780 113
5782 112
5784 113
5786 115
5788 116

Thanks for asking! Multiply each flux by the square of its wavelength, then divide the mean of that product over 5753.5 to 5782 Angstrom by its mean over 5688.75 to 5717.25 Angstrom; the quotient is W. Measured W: 1.1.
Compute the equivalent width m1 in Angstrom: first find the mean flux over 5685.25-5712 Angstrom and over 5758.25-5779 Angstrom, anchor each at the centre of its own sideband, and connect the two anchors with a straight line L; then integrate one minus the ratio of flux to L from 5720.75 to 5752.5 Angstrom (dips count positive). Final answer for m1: -0.1 Angstrom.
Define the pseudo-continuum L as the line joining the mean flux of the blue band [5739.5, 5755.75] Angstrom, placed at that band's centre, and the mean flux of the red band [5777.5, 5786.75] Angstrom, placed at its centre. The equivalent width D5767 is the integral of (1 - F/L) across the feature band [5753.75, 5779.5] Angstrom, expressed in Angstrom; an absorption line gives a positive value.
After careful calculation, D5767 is -0.5 Angstrom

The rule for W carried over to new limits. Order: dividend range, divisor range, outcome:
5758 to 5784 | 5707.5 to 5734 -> 1.06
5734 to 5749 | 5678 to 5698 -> 1.09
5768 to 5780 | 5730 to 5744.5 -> 1.03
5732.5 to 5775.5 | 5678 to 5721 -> 1.08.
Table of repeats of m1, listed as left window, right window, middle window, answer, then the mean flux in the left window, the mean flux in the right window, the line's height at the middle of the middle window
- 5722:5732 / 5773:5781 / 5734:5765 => -0.9 Angstrom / 110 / 115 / 112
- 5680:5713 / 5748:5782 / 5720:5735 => 0.1 Angstrom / 109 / 116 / 112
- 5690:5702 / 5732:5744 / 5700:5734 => 0.2 Angstrom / 108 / 115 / 112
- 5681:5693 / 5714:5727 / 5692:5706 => 0.1 Angstrom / 108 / 112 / 109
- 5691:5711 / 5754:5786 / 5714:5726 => -0.1 Angstrom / 109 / 116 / 111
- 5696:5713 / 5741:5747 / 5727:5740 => 0.2 Angstrom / 110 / 116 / 114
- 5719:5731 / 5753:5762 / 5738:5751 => -0.2 Angstrom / 111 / 116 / 114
